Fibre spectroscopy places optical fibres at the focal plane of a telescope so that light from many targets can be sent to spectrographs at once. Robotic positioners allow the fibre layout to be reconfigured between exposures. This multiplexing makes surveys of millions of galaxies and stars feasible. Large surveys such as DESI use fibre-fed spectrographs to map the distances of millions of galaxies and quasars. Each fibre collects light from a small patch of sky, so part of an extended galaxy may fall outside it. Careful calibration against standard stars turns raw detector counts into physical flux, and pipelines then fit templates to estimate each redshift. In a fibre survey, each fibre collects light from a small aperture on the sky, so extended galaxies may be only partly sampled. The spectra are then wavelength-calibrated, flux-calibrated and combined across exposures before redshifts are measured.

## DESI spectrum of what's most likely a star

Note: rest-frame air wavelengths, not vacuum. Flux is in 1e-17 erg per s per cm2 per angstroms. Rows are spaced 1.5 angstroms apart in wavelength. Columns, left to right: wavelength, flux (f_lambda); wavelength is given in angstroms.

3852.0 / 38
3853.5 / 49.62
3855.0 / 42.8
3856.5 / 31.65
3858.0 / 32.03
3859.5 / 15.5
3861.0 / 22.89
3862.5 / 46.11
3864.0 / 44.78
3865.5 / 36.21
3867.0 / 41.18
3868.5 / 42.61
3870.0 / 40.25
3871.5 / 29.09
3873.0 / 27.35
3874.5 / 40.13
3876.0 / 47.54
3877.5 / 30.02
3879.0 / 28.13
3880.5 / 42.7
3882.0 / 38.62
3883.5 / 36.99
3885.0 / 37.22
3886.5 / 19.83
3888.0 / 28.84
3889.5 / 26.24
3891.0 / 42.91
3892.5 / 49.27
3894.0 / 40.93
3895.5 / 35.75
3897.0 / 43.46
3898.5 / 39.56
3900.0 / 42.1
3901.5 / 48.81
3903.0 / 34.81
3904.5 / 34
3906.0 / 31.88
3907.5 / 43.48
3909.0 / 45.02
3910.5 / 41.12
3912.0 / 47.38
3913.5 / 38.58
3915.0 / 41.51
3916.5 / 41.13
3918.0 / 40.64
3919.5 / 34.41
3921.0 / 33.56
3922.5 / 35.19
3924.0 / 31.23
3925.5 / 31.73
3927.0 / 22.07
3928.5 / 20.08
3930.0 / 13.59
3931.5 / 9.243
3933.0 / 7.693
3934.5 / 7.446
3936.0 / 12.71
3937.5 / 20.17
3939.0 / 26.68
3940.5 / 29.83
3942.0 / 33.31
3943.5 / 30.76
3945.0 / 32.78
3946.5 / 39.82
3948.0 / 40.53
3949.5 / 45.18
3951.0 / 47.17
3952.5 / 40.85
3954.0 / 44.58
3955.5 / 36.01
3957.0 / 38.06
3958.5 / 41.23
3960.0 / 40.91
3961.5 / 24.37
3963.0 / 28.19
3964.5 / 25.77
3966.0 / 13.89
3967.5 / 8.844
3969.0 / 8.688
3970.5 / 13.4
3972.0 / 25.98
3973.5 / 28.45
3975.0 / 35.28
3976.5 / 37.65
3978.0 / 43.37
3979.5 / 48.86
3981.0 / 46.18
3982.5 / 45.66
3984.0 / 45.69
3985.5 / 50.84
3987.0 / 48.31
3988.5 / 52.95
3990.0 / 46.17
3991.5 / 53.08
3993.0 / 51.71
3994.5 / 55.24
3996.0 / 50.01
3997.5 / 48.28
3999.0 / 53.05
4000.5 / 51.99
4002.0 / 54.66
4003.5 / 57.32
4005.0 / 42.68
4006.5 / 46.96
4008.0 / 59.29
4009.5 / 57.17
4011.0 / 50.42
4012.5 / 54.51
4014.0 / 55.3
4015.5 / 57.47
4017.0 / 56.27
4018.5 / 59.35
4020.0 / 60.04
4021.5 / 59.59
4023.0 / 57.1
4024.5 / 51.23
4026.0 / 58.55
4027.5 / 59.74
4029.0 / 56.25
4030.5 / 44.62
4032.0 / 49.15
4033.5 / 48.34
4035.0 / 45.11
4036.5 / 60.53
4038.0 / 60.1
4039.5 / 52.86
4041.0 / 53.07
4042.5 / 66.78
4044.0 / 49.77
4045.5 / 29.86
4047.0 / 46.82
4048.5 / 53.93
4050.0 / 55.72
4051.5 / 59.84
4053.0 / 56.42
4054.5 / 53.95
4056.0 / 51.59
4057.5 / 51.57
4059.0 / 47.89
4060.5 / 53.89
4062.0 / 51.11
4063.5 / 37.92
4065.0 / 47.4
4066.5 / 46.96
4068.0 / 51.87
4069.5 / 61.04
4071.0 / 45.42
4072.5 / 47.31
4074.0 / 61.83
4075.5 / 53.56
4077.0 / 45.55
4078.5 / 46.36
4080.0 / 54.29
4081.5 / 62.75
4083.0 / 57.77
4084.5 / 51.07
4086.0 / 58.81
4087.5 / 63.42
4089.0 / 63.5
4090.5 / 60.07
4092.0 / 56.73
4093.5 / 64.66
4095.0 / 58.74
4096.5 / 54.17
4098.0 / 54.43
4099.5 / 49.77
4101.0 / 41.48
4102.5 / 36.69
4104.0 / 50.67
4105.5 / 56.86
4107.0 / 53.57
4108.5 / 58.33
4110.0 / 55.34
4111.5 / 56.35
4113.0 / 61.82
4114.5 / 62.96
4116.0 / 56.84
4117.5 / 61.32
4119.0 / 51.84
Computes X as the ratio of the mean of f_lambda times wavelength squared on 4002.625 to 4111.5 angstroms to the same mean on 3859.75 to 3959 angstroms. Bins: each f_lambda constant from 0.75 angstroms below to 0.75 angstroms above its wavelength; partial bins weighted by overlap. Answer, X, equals 1.66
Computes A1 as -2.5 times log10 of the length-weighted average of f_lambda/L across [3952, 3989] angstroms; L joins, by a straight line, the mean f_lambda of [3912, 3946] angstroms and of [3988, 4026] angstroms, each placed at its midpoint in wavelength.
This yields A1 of 0.194 mag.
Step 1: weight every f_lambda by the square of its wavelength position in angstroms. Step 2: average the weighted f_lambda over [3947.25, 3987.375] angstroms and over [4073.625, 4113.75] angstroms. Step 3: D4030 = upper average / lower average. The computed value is 1.7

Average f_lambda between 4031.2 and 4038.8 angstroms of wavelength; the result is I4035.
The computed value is 52.6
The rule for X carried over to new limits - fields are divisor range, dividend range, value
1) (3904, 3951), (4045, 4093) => 1.82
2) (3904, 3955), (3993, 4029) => 1.77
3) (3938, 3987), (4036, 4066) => 1.57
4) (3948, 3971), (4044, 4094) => 1.81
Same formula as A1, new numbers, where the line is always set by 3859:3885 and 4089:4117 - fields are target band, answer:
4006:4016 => -0.15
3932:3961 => 0.30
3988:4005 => -0.12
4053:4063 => 0.00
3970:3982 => 0.25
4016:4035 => -0.12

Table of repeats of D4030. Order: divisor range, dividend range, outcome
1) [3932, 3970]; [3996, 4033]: 1.94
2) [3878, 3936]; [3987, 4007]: 1.59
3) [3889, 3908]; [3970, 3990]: 1.07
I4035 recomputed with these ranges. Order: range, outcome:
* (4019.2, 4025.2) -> 57.1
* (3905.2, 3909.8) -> 40.1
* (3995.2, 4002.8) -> 51.7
